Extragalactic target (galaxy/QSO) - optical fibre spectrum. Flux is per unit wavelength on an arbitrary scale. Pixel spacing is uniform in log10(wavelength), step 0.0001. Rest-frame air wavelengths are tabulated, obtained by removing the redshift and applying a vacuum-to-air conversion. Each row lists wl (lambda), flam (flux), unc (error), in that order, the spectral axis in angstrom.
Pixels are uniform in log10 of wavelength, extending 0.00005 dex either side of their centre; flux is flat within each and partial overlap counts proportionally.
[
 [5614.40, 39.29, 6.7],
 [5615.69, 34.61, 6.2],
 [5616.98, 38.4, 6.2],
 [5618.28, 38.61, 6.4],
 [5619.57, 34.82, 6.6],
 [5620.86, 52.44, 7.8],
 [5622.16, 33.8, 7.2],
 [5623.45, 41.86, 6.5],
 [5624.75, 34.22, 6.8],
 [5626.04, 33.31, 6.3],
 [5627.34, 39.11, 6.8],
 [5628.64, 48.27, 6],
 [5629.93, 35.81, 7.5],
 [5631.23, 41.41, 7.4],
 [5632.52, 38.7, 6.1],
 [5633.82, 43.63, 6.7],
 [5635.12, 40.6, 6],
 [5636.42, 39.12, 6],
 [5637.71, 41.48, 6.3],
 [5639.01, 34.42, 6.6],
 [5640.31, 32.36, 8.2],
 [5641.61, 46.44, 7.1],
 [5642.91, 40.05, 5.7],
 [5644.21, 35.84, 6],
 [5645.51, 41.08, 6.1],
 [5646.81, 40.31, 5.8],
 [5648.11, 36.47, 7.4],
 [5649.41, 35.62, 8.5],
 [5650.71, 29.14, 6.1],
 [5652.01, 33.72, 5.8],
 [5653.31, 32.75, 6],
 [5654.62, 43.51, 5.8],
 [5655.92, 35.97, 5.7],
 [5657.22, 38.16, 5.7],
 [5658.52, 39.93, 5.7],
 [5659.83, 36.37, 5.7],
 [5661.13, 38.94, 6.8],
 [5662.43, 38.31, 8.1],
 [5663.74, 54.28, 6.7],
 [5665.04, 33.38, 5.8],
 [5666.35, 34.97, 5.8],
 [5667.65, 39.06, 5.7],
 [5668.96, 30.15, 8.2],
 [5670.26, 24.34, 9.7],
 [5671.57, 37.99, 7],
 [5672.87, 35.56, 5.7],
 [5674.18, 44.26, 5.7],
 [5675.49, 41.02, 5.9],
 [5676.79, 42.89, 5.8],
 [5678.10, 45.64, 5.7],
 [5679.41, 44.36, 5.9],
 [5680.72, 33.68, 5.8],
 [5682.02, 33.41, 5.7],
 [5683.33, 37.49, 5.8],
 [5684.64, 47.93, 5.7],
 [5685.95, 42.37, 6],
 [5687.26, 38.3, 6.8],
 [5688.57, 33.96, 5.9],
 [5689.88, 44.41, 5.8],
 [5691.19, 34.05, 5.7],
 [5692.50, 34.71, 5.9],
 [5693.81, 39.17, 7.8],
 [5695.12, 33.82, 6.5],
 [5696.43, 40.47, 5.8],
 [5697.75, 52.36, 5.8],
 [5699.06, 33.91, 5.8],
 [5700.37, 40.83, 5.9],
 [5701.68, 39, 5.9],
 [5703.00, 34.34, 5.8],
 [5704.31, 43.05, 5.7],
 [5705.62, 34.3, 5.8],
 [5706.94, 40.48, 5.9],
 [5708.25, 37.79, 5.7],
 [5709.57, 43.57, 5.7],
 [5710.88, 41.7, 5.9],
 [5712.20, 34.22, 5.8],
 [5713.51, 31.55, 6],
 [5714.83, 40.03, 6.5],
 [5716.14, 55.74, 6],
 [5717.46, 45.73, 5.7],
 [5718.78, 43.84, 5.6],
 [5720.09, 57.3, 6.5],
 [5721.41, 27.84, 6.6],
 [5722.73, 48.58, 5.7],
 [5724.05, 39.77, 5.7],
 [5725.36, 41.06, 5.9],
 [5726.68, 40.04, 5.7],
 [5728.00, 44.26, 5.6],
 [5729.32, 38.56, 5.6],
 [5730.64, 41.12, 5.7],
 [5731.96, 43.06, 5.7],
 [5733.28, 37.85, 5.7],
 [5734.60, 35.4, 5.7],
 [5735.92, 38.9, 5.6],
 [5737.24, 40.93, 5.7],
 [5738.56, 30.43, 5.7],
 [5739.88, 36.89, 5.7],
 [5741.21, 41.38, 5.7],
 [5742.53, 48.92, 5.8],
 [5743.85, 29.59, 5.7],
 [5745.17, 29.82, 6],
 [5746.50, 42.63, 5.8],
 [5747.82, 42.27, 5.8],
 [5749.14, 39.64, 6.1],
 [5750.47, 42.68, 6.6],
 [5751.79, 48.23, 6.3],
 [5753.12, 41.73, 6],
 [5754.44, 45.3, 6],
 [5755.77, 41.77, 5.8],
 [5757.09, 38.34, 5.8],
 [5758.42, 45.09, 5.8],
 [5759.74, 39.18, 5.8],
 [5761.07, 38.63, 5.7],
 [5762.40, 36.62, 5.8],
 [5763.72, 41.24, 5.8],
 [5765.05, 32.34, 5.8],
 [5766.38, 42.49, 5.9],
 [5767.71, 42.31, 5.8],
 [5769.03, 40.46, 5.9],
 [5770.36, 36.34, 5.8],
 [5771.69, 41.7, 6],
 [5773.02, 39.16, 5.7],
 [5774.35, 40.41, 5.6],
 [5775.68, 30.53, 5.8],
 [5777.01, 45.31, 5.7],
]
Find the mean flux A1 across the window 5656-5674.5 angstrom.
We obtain 37.4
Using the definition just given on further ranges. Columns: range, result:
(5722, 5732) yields 41.9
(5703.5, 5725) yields 41.5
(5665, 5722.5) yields 39.3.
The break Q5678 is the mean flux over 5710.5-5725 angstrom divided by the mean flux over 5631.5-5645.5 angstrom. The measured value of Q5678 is 1.08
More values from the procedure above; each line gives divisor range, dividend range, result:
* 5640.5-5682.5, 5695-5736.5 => 1.07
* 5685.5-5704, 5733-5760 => 1.03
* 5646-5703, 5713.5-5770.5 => 1.06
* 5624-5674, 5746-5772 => 1.08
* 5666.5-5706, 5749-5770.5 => 1.06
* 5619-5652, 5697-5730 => 1.06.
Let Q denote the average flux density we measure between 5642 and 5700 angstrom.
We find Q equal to 38.3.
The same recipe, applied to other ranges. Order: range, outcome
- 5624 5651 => 38.6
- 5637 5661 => 37.5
